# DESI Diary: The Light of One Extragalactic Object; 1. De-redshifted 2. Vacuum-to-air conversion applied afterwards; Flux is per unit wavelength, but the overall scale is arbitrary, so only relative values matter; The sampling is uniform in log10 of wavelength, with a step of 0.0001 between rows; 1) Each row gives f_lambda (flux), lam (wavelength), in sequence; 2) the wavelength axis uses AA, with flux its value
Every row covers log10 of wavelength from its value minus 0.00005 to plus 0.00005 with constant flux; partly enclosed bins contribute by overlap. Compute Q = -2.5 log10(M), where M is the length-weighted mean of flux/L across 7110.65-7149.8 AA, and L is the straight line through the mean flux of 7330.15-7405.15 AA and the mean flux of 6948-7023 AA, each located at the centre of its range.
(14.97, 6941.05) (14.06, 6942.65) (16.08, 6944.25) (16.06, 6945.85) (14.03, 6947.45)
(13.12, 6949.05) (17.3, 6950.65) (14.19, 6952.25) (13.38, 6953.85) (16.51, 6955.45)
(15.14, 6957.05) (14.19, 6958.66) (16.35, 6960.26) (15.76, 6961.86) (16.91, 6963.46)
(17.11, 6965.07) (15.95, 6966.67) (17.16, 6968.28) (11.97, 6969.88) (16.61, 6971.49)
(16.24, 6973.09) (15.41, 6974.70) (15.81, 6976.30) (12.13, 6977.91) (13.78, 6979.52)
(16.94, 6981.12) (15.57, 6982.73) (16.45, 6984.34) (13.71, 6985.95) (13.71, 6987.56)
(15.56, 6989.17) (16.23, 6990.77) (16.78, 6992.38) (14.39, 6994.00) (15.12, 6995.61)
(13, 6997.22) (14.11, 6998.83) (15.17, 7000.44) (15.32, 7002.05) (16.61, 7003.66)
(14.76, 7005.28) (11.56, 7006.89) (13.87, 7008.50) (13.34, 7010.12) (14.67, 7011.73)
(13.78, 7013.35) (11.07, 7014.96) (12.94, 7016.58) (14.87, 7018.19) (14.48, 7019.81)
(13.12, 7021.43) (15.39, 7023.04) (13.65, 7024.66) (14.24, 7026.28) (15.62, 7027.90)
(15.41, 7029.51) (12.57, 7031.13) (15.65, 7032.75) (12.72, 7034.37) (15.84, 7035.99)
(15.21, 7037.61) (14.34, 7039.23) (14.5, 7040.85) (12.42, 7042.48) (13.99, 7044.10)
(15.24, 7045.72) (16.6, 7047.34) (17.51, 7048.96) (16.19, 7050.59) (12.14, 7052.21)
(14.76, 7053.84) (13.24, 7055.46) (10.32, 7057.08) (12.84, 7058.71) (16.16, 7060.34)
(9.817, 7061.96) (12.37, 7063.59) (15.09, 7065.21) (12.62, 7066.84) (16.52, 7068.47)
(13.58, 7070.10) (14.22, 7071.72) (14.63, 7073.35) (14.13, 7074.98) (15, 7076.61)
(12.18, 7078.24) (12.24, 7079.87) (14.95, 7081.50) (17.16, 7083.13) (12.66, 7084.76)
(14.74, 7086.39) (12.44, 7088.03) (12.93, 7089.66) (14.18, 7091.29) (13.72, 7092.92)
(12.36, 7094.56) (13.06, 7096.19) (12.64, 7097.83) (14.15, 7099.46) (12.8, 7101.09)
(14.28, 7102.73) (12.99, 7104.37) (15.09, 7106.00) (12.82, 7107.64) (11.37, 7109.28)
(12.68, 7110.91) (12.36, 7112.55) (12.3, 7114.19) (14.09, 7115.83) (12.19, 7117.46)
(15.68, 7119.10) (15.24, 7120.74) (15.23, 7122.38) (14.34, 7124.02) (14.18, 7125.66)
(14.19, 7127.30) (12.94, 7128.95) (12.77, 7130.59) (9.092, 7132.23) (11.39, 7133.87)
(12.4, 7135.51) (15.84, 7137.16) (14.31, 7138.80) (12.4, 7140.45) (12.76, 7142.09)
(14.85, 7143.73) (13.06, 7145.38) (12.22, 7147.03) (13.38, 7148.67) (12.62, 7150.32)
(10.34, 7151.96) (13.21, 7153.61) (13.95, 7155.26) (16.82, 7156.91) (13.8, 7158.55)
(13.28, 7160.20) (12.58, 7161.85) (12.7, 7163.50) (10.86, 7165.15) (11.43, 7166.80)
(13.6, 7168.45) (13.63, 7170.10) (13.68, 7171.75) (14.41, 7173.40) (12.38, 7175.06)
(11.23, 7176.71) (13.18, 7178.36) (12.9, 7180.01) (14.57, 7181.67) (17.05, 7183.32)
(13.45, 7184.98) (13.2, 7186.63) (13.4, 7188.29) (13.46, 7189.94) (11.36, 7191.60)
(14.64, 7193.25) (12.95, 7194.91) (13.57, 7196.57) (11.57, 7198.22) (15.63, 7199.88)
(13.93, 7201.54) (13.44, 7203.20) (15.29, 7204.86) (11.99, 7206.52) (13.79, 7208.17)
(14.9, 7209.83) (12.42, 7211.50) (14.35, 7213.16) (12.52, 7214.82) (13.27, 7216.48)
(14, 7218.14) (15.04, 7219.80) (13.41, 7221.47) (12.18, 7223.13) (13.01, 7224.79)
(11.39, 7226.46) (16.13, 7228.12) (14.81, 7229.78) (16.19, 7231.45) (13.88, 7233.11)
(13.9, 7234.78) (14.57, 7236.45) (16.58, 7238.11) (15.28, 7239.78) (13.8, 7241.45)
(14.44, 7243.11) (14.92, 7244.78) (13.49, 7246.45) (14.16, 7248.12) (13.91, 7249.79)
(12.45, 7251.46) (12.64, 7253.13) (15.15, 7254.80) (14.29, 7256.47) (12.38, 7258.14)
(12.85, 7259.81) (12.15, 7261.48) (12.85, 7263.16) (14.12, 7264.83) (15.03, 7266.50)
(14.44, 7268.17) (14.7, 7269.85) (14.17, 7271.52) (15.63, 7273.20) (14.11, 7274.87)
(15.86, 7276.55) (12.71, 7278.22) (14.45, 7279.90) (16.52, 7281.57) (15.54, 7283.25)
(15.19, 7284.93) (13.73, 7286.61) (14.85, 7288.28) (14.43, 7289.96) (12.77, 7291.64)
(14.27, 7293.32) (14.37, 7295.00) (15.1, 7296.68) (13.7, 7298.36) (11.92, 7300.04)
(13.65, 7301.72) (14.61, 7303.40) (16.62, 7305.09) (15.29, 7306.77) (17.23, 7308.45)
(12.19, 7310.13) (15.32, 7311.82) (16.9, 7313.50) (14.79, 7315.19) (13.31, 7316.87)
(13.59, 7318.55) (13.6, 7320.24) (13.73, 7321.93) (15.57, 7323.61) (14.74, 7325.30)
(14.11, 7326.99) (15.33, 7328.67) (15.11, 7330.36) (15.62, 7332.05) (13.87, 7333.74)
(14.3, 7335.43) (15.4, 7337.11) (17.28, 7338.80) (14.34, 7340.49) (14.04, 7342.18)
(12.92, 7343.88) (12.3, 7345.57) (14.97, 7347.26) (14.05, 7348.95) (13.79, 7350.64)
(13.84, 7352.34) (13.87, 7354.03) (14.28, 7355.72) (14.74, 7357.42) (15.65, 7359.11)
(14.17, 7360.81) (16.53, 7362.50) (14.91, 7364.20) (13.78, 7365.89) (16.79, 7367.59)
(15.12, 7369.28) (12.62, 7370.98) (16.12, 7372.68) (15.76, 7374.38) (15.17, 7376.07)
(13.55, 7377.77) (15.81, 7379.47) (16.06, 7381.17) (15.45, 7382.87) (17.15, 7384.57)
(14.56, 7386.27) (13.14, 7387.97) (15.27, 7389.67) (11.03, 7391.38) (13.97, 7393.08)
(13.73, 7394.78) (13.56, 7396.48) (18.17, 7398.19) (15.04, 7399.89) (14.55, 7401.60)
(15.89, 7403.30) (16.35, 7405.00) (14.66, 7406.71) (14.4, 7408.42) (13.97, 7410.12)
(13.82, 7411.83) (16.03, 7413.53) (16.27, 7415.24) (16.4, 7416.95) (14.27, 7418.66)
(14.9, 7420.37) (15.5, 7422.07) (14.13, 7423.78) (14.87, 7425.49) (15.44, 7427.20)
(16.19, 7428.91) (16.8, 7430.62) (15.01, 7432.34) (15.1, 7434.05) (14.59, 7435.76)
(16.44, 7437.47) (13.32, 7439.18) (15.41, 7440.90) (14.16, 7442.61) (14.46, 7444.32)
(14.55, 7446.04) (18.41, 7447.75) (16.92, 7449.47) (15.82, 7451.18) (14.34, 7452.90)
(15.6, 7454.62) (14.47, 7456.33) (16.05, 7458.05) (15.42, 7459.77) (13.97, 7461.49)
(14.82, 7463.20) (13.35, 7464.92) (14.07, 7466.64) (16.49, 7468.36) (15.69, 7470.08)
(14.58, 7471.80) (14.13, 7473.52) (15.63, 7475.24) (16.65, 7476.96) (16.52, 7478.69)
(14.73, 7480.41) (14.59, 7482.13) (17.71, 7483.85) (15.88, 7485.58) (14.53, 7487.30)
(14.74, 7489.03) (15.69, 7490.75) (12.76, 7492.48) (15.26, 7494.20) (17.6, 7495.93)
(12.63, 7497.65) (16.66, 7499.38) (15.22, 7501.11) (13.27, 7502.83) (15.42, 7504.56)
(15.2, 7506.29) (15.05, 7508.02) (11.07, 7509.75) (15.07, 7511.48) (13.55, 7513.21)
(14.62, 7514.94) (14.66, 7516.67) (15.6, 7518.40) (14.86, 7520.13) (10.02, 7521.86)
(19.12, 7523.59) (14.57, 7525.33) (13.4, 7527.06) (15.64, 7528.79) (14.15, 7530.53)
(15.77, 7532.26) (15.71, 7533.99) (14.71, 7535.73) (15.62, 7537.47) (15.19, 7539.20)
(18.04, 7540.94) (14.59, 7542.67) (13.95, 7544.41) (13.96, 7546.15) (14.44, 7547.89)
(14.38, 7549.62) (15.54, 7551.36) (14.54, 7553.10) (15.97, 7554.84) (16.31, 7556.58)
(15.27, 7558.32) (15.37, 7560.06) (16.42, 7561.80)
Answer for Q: 0.11 mag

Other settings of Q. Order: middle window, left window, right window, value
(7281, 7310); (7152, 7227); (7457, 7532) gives -0.05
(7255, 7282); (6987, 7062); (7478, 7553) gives 0.04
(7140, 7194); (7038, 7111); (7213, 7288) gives 0.06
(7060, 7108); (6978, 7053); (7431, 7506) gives 0.07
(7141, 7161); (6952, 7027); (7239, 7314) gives 0.09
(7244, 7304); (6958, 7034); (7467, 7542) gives 0.06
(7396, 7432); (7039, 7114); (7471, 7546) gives -0.04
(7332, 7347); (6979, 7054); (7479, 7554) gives 0.03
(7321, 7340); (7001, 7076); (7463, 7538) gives -0.03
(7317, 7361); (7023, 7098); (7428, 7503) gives 0.03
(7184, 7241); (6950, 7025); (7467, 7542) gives 0.09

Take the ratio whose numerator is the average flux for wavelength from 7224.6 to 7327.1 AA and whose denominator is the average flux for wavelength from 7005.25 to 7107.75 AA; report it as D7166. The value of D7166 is 1.03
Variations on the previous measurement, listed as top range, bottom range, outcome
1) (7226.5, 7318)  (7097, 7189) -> 1.08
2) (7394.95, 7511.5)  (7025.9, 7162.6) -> 1.11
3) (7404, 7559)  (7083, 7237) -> 1.12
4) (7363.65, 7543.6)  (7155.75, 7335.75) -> 1.07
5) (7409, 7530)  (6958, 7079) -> 1.04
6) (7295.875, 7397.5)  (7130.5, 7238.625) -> 1.09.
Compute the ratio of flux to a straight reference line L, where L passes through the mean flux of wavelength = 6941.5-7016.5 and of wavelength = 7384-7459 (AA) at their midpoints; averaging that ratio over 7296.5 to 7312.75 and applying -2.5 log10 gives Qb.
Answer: 0.04 mag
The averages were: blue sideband 14.9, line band 14.6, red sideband 15.1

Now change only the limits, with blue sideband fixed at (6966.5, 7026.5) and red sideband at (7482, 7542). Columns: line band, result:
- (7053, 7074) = 0.09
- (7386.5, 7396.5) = 0.10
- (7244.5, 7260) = 0.09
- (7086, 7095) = 0.10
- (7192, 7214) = 0.08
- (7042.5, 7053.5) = -0.03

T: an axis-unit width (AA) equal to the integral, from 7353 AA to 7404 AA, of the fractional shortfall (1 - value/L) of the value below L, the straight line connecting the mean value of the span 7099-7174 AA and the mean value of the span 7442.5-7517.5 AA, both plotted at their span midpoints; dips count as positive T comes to -1.2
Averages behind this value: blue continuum 13.3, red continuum 15.1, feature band 14.9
